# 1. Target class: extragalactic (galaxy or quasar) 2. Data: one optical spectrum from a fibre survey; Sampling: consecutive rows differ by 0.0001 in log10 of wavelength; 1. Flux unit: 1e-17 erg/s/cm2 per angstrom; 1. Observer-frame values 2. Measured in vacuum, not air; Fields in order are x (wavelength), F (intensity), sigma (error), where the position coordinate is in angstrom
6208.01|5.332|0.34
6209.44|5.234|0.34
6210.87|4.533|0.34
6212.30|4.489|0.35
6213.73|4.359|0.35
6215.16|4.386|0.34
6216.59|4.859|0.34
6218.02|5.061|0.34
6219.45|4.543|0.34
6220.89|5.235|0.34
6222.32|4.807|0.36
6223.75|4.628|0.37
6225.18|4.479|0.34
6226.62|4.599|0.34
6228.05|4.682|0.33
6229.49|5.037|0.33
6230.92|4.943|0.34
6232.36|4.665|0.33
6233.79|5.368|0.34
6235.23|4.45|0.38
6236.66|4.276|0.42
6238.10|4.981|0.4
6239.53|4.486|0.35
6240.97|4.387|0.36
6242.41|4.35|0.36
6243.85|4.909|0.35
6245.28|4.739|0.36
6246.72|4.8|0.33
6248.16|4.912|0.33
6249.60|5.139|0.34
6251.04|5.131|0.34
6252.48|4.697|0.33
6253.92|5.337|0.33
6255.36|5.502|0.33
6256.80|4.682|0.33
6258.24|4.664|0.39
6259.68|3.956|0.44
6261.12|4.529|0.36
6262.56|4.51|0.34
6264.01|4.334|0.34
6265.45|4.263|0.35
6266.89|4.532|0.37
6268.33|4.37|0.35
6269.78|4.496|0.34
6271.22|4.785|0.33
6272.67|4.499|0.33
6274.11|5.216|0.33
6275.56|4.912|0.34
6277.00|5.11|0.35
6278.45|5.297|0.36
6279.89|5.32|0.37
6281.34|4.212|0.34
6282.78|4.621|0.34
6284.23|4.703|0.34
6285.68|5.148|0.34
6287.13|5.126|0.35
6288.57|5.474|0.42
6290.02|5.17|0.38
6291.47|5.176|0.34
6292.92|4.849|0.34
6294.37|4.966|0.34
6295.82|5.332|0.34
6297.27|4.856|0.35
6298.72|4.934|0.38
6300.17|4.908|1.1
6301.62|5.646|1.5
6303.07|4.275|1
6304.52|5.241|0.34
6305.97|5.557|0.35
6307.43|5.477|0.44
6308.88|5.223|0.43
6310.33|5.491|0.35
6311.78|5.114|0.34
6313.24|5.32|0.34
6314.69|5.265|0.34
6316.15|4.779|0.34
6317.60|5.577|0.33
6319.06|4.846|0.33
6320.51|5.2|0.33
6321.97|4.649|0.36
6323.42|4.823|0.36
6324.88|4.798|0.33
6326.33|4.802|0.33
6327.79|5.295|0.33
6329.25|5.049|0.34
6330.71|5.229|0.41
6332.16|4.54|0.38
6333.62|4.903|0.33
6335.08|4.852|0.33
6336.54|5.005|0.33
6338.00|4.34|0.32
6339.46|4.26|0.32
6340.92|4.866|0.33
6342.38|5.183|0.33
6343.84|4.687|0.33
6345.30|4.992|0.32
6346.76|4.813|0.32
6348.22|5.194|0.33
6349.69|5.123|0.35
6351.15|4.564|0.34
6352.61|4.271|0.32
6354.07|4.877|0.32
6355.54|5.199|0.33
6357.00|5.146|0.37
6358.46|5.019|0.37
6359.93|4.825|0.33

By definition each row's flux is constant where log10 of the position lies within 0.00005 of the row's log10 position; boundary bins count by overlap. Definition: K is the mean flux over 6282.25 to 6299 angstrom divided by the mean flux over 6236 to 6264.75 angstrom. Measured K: 1.07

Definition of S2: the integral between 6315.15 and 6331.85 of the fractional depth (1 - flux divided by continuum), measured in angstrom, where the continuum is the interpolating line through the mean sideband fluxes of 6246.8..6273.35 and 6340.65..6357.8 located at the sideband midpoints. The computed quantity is -0.5 angstrom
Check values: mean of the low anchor 4.69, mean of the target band 5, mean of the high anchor 4.91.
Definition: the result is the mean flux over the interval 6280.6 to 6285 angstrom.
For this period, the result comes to 4.52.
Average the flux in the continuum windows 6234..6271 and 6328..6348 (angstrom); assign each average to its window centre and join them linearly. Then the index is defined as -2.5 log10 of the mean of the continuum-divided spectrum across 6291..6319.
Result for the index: -0.08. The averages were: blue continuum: 4.67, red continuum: 4.85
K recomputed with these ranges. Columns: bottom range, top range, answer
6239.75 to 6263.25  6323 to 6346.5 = 1.02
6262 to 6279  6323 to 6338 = 1.05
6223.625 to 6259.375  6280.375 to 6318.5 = 1.06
